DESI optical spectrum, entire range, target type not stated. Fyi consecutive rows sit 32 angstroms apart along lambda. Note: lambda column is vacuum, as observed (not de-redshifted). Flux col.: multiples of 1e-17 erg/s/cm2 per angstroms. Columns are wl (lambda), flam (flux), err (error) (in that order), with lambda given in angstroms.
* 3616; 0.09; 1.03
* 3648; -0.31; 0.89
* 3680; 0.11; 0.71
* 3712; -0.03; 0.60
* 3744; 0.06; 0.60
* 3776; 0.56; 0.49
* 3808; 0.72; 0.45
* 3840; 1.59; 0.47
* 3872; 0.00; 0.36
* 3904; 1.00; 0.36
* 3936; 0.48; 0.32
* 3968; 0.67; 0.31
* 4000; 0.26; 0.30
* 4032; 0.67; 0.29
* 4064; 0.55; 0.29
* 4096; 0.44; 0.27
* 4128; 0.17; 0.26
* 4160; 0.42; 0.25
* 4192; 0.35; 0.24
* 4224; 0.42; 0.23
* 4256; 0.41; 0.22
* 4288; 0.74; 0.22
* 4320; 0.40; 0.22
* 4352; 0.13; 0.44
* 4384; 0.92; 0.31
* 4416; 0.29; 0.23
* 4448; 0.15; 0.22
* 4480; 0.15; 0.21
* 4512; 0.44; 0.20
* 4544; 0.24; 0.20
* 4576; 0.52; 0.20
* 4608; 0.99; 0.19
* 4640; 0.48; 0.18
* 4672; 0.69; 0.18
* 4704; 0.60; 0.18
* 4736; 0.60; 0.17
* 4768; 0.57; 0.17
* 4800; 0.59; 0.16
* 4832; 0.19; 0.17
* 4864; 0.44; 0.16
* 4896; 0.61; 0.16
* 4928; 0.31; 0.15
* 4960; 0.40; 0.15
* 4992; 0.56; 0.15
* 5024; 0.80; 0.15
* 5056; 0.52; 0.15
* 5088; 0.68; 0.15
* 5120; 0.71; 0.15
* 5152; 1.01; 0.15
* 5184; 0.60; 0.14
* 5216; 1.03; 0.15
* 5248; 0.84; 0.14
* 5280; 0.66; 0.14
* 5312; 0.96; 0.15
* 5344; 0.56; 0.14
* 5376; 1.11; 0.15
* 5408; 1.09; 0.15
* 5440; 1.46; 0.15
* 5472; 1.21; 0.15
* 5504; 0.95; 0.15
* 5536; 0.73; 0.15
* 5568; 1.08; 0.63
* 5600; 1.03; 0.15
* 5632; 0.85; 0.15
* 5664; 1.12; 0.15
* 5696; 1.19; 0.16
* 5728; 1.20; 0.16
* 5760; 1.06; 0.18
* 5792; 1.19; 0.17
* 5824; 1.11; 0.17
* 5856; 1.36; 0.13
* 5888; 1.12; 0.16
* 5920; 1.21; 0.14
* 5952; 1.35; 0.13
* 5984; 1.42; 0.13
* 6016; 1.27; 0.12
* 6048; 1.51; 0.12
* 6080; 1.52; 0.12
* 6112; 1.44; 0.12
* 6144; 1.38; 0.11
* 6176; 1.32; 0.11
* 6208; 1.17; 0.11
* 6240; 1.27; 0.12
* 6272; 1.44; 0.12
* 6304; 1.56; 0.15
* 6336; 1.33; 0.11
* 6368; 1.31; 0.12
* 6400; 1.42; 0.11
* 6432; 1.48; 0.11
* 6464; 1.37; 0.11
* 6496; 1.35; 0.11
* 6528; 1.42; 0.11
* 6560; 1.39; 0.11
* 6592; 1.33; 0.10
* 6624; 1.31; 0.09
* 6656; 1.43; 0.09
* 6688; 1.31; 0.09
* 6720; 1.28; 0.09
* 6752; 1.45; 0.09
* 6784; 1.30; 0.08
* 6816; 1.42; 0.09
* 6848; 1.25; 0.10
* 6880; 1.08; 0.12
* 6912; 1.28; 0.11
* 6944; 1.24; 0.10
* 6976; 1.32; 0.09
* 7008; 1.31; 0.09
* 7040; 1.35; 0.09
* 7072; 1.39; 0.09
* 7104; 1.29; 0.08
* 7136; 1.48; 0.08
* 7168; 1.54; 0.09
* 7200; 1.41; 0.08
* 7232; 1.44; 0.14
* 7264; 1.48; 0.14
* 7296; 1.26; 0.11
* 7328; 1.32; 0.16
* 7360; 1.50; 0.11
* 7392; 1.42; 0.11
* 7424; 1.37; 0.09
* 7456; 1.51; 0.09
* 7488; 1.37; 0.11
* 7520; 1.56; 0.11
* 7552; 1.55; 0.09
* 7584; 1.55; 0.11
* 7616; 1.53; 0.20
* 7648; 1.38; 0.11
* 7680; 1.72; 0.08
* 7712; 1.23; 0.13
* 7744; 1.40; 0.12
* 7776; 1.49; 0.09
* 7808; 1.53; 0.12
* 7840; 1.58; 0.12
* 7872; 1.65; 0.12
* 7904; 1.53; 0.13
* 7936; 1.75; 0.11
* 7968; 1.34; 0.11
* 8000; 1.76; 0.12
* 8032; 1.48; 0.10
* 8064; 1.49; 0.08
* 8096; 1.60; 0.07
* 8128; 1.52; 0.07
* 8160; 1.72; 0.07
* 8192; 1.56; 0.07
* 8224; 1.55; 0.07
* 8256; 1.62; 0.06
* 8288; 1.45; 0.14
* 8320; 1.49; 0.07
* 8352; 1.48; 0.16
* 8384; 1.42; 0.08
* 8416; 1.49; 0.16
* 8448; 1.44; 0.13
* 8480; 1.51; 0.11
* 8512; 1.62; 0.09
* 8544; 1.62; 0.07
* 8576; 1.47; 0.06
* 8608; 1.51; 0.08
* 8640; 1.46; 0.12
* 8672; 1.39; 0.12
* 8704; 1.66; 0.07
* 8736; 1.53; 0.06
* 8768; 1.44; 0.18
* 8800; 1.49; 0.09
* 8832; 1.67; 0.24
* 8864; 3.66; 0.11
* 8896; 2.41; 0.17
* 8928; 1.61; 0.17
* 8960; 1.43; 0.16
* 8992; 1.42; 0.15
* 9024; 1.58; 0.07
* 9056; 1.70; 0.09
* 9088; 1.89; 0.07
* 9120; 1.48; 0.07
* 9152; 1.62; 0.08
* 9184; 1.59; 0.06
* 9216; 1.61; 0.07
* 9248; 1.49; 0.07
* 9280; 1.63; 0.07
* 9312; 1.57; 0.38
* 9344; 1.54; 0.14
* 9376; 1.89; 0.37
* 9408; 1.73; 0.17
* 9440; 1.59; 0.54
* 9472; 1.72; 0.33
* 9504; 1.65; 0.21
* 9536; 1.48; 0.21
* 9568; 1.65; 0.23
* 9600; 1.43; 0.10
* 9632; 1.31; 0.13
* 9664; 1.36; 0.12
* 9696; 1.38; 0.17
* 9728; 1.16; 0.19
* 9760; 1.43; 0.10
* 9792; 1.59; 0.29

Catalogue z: 0.350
